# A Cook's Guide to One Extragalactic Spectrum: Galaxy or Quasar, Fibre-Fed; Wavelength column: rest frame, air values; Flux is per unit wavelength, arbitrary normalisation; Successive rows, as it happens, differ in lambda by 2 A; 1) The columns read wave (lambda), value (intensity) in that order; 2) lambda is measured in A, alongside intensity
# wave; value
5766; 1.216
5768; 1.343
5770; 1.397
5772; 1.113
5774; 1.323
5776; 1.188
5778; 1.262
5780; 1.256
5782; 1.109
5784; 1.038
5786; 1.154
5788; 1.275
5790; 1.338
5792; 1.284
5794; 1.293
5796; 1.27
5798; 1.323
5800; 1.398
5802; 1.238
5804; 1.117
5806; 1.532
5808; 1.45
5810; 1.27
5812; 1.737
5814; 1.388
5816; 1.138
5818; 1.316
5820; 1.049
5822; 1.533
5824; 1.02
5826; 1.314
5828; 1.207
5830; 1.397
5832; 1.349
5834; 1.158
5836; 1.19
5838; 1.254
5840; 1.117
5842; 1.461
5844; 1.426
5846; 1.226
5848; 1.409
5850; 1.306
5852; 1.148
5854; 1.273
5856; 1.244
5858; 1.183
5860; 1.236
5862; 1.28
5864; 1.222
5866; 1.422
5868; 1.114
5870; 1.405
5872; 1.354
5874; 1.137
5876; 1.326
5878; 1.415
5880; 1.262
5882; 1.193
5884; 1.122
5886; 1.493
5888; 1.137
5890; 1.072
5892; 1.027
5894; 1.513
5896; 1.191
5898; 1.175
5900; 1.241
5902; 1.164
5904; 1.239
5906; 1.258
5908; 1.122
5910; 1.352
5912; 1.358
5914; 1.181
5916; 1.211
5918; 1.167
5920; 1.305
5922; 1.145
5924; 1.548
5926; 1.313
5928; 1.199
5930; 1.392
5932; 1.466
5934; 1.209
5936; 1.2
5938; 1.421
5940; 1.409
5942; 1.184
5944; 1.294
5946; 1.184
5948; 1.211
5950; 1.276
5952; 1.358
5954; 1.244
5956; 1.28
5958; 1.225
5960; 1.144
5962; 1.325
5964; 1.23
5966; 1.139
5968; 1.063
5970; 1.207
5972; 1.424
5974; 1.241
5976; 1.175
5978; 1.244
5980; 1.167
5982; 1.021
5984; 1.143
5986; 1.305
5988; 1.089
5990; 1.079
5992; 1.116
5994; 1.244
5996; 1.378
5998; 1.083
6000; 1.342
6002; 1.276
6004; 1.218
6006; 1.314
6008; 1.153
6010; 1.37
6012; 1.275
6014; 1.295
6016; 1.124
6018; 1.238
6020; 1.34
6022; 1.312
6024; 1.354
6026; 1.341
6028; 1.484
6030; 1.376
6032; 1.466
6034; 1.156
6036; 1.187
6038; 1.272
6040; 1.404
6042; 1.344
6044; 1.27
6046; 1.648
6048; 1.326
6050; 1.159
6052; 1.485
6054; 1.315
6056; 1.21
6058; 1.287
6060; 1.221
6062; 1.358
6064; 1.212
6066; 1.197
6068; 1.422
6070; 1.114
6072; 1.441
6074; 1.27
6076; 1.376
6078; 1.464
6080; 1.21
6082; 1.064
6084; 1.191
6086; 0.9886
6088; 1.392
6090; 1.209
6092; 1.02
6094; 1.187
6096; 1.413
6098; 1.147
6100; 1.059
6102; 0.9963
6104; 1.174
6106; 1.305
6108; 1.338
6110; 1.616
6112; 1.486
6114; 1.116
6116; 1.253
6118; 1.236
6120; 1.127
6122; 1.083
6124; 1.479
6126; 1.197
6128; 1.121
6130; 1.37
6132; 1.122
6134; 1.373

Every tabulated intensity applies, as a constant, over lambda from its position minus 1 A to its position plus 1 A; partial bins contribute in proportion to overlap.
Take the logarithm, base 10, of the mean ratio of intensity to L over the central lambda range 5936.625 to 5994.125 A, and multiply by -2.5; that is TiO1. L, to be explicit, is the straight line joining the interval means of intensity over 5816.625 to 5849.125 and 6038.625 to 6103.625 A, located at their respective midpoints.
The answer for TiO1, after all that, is 0.040 mag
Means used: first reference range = 1.28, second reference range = 1.26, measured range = 1.22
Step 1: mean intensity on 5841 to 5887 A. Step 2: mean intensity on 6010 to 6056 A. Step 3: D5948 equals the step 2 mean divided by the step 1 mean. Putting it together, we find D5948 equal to 1.03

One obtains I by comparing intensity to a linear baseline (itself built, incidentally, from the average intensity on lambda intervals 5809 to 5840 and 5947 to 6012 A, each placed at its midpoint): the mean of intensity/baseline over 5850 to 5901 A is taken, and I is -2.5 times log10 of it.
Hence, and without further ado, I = 0.012 mag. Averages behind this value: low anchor 1.28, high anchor 1.22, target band 1.25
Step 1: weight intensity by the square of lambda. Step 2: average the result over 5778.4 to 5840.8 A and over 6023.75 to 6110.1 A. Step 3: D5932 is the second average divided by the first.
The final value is 1.09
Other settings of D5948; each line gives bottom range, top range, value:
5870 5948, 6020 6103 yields 1.01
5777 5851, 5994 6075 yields 1.01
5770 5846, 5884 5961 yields 0.98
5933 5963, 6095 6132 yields 0.99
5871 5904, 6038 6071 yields 1.06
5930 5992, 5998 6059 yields 1.06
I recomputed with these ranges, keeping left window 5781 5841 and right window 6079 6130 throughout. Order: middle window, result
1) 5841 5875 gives -0.016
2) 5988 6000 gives 0.049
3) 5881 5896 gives 0.035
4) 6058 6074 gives -0.047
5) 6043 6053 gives -0.123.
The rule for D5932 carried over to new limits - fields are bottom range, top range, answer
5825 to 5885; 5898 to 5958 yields 1.02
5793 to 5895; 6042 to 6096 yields 1.07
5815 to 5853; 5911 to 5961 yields 1.05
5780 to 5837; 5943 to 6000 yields 1.00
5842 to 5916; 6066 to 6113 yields 1.07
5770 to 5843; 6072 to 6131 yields 1.07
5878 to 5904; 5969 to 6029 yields 1.05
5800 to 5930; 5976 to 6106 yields 1.05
